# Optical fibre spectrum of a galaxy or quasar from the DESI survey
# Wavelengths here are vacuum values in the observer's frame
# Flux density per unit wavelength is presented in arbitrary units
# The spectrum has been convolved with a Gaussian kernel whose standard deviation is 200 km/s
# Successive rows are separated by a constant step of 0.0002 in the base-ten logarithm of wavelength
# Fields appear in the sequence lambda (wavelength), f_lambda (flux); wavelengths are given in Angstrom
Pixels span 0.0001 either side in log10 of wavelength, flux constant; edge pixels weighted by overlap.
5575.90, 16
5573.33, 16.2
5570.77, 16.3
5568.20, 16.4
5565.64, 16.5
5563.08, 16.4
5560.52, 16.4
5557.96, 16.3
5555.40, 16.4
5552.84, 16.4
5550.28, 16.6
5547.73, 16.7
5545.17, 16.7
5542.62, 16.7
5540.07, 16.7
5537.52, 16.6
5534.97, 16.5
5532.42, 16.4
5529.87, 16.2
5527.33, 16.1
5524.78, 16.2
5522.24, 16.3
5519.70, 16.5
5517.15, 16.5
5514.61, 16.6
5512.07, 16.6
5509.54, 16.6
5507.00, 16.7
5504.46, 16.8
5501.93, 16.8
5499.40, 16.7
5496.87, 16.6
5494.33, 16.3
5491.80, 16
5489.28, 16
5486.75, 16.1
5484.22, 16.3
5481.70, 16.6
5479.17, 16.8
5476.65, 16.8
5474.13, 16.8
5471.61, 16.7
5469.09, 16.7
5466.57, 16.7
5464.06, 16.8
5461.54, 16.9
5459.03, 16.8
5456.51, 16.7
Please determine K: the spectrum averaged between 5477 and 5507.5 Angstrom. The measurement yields 16.5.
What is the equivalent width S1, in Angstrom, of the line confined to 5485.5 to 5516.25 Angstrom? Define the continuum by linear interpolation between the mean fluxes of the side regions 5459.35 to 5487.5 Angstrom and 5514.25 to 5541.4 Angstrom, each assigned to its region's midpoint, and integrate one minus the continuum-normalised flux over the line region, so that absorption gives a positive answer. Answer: 0.1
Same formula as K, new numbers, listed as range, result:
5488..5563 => 16.5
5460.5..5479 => 16.8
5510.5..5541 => 16.4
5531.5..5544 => 16.6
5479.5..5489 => 16.3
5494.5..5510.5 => 16.7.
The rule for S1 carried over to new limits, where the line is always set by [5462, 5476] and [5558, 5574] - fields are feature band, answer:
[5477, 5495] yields 0.4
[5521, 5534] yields 0.2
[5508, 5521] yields 0.0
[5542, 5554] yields -0.1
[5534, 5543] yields -0.1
